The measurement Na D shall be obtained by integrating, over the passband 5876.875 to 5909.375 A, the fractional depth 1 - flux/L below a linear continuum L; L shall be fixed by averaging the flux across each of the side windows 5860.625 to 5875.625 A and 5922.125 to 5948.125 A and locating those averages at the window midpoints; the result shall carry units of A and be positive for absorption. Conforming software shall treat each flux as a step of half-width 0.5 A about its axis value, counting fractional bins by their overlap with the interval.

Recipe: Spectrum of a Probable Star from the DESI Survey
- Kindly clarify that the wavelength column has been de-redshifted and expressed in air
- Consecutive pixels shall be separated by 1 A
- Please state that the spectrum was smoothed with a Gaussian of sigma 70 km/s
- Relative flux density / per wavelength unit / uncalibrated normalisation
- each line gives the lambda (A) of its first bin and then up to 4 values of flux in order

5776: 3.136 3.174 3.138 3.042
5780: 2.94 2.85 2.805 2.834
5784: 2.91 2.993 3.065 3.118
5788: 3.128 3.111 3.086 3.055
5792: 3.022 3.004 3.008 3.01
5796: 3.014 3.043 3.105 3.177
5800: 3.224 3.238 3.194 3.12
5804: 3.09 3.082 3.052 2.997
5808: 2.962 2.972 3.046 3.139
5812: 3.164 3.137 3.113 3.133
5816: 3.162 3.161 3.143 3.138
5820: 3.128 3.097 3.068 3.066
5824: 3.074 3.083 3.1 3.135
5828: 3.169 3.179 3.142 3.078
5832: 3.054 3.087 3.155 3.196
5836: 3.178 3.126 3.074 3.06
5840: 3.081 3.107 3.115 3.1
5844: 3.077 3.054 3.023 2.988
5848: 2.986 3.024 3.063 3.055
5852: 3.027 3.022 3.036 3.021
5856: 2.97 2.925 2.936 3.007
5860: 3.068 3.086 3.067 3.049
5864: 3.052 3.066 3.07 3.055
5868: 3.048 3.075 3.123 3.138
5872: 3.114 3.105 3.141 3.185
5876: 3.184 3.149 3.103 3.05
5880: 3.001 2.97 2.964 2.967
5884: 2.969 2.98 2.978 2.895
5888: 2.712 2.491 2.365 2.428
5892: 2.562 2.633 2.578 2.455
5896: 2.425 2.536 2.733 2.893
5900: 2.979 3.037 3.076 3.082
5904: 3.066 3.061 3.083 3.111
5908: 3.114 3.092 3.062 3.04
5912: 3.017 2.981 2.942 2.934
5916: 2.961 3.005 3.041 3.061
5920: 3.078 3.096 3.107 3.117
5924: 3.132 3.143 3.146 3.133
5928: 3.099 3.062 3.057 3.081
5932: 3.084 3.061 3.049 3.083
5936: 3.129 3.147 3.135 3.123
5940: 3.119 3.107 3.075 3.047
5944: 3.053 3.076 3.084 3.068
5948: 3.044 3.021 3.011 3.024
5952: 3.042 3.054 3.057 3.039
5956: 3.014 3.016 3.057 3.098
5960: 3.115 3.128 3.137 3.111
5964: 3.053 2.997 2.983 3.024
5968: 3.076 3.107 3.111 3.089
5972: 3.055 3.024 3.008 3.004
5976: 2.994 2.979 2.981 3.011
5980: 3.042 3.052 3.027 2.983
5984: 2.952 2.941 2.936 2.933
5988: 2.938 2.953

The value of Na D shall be 2.4 A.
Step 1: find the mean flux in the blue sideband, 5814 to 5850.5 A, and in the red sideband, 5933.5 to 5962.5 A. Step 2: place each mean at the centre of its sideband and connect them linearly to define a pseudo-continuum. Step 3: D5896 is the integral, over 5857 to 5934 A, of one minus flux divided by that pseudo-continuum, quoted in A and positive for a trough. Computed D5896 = 2.62 A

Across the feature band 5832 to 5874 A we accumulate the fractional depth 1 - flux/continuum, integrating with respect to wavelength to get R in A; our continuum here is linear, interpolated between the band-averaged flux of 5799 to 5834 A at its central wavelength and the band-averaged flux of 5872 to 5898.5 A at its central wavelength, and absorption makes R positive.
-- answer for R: -1.4 A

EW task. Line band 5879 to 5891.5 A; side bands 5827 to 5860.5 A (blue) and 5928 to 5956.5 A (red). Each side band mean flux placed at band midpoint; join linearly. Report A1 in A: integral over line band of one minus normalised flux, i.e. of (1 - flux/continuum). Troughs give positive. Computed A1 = 1.0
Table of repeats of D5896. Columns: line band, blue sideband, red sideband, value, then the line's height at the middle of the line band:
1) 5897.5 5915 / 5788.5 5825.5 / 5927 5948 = 0.4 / 3.09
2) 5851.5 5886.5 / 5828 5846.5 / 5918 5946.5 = 0.6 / 3.1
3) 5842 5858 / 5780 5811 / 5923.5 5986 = 0.1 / 3.05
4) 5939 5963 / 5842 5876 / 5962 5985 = -0.2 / 3.04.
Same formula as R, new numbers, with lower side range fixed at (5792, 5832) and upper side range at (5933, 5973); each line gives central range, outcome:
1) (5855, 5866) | 0.23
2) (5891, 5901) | 1.39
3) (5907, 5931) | 0.11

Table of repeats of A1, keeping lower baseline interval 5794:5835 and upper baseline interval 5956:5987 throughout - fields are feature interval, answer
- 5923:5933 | -0.16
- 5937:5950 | -0.14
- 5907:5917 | 0.13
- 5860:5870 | 0.05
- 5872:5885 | 0.05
